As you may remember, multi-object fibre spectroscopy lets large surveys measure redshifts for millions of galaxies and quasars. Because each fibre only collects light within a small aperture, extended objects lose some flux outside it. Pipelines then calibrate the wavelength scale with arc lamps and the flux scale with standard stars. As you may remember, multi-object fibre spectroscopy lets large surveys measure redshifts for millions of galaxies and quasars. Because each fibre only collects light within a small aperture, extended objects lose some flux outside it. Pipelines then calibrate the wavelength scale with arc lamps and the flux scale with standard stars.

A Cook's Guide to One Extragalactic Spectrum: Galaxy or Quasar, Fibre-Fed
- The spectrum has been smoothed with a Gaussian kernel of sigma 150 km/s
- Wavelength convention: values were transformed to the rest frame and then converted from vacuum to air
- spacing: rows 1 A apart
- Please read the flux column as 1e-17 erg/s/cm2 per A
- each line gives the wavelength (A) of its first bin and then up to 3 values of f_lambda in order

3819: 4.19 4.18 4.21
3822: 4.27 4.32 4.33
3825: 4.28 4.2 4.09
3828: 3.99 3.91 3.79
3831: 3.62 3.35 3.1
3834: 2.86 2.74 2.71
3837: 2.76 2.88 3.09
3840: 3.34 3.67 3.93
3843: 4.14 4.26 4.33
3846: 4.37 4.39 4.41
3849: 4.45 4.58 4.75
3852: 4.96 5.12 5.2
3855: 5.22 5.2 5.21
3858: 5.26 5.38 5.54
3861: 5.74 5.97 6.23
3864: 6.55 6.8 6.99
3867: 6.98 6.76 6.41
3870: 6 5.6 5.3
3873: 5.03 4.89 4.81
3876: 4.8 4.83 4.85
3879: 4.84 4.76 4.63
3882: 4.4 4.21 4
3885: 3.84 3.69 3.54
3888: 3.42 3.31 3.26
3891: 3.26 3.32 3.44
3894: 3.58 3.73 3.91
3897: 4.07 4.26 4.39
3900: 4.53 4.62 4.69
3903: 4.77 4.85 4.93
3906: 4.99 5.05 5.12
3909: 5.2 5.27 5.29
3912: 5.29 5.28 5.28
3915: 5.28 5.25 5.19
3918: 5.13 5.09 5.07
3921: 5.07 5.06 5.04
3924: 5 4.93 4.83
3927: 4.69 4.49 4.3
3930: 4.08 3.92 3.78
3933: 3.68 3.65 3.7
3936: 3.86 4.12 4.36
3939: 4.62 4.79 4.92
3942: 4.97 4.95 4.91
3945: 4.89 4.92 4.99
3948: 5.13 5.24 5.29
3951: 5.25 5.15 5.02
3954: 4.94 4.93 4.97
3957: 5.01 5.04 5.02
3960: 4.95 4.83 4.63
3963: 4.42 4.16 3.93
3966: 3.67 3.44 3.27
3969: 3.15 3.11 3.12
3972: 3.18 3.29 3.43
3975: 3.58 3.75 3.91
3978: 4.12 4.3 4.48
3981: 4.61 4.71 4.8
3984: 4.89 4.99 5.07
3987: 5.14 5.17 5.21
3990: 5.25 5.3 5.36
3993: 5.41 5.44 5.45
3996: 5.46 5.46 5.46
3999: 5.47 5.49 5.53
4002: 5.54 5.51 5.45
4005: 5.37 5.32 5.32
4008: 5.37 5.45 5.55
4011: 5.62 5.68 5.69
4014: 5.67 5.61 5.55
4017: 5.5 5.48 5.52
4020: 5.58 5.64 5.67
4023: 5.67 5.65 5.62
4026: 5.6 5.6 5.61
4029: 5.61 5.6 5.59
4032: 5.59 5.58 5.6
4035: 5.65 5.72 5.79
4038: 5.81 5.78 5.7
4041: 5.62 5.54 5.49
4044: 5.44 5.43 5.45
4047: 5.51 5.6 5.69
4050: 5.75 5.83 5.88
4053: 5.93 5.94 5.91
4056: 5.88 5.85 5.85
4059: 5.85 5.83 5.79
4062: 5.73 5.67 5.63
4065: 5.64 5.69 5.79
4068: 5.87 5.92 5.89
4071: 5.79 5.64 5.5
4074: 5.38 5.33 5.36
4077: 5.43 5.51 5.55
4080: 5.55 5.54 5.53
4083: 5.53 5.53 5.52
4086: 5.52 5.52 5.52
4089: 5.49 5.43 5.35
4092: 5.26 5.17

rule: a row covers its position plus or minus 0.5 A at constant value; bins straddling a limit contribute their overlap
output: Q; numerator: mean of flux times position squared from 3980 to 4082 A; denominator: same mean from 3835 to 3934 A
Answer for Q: 1.3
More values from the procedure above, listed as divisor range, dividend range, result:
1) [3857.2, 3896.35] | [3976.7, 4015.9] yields 1.14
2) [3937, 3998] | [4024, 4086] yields 1.28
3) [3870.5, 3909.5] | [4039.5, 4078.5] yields 1.41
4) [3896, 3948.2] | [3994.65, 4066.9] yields 1.26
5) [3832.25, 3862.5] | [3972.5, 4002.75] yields 1.21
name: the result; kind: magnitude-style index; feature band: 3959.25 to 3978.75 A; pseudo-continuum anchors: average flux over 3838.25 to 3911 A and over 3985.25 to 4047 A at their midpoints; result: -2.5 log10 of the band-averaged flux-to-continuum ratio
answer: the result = 0.35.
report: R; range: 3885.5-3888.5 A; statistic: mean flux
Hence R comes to 3.55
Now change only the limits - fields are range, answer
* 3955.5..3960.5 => 5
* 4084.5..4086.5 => 5.52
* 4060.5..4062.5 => 5.76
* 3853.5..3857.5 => 5.21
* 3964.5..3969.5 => 3.49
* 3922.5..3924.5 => 5.02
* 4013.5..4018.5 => 5.56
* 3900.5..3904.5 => 4.73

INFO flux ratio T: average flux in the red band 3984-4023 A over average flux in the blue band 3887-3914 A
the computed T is 1.24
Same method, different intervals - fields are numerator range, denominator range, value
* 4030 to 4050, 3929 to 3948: 1.27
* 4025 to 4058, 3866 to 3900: 1.25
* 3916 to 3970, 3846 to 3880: 0.85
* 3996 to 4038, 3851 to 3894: 1.12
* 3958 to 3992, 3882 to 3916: 0.98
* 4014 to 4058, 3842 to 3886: 1.10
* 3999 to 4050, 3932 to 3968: 1.21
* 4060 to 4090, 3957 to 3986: 1.36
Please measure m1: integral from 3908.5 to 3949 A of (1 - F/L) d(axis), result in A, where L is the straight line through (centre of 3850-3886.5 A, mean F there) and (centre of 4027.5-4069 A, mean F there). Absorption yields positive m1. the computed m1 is 5.0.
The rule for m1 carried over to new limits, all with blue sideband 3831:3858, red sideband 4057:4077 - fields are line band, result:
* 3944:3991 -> 4.3 A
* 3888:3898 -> 1.9 A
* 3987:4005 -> -0.8 A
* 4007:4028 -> -1.0 A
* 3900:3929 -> -2.8 A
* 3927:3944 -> 1.6 A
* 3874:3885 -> -0.7 A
